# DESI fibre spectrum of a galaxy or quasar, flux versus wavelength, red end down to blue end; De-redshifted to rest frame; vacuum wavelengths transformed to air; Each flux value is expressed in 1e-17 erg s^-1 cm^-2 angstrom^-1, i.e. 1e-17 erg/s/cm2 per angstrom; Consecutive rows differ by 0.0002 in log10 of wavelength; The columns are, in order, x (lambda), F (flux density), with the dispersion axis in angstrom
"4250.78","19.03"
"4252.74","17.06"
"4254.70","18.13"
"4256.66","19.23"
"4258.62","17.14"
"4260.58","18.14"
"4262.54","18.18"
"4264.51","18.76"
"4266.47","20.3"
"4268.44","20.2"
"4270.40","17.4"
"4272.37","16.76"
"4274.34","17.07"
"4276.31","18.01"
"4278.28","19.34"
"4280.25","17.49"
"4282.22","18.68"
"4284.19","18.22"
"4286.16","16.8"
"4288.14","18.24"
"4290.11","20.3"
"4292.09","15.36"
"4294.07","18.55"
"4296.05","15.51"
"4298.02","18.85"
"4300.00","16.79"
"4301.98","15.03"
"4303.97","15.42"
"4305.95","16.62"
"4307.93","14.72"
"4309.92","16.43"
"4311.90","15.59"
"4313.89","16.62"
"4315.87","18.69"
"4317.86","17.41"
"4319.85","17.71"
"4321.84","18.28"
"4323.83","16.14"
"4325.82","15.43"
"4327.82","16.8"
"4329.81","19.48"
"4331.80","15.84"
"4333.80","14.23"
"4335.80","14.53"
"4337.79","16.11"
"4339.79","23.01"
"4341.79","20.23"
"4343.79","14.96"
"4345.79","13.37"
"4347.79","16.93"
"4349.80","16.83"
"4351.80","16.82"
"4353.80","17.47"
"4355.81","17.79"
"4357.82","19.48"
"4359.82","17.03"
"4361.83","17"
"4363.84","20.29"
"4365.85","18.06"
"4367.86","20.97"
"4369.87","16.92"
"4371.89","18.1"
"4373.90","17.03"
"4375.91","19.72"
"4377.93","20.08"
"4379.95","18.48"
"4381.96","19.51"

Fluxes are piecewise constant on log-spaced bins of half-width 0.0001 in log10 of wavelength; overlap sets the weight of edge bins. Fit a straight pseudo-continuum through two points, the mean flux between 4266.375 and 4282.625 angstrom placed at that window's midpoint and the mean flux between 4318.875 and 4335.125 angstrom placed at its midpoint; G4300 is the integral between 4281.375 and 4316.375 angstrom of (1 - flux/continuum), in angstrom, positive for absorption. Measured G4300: 1.1 angstrom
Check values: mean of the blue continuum 18.2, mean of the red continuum 16.7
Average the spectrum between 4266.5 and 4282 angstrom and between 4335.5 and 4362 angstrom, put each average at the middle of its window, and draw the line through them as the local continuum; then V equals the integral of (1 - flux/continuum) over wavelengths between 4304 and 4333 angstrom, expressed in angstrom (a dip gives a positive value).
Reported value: 1.5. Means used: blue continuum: 18.2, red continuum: 17.3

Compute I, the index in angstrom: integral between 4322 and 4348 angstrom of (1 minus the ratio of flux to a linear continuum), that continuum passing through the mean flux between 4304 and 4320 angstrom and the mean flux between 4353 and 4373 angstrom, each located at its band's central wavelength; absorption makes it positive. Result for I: 0.9 angstrom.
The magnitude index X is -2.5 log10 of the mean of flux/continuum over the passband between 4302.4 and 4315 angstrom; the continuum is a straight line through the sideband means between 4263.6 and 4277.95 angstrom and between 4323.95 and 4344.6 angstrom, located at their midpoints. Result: 0.11 mag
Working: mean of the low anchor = 18.4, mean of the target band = 15.9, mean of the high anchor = 17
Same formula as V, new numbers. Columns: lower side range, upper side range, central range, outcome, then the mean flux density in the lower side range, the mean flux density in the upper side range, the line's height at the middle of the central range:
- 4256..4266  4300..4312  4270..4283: -0.3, 18.4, 15.7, 17.5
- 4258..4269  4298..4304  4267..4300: -0.9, 18.8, 16.3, 17.5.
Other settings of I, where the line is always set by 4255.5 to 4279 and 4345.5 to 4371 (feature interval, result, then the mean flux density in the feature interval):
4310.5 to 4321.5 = 0.5 angstrom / 17.2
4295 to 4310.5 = 1.7 angstrom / 16.2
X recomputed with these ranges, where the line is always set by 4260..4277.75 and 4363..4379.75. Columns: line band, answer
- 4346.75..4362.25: 0.08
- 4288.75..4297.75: 0.05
